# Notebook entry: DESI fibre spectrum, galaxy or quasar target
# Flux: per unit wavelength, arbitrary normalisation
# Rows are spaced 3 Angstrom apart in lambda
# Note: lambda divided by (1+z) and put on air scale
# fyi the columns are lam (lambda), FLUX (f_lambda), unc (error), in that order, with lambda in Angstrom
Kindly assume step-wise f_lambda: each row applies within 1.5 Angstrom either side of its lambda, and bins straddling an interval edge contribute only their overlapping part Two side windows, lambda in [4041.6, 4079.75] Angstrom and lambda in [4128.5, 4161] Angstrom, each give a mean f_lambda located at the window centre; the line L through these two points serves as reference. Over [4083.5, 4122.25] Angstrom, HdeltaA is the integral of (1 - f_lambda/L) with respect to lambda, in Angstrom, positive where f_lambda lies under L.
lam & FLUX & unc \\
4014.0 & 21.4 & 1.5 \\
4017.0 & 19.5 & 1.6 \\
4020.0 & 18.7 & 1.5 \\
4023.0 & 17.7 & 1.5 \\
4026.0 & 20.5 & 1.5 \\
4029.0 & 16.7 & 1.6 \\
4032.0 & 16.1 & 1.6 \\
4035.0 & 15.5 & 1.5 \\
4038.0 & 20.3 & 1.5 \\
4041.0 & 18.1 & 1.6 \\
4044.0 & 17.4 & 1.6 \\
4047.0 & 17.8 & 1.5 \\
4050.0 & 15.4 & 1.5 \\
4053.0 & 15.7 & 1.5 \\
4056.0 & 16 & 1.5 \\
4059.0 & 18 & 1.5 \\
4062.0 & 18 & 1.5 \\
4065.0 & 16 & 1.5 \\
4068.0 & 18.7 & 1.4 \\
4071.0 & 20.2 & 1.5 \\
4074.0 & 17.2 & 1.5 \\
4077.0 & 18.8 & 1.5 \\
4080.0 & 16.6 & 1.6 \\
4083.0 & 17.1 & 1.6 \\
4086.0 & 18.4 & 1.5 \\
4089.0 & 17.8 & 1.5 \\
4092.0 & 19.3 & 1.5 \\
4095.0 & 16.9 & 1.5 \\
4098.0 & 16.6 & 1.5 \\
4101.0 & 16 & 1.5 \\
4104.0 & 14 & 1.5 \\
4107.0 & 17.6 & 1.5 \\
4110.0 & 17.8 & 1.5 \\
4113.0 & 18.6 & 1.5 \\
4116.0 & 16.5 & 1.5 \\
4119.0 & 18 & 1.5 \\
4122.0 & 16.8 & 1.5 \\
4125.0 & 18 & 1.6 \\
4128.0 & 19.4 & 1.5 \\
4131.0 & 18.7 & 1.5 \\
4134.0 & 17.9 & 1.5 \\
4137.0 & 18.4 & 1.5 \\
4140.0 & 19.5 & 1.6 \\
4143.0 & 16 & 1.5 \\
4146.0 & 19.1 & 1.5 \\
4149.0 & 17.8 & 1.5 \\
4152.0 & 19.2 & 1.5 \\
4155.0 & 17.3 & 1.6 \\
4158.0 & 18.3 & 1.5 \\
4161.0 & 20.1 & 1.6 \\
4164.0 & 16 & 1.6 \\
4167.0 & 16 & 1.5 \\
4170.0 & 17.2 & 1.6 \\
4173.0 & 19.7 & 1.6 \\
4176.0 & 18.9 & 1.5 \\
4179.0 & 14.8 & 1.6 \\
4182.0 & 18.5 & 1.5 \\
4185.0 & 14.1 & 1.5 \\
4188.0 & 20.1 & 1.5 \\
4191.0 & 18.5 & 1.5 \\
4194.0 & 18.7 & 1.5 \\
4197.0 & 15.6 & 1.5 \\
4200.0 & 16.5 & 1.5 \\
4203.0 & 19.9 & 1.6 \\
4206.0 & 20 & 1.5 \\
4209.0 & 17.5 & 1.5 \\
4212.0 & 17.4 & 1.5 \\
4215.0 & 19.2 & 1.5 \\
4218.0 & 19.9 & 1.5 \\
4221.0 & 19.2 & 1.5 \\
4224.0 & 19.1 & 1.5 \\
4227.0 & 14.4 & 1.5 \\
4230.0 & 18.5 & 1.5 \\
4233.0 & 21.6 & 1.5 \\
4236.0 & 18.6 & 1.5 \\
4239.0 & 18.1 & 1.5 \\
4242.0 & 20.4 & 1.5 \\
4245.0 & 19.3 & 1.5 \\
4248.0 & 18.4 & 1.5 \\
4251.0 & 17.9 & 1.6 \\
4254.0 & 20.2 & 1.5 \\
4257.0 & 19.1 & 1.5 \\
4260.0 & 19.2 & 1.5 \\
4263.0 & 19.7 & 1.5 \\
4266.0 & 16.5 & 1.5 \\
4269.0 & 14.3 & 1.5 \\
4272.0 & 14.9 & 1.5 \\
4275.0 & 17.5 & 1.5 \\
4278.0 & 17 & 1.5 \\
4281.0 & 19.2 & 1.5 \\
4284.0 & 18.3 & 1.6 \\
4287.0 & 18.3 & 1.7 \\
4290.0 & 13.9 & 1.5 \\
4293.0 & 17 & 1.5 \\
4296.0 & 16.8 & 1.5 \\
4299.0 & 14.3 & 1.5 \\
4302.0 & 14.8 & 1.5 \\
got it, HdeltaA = 1.3 Angstrom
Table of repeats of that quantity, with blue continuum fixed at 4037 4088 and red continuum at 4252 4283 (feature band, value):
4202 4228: -1.22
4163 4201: 0.85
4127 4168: -1.06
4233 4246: -1.20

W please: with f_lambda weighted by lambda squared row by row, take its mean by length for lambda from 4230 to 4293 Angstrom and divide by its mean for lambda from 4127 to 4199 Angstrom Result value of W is 1.1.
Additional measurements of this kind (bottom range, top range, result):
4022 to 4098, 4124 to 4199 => 1.07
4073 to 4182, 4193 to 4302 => 1.07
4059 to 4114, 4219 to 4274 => 1.13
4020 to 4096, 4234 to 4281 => 1.13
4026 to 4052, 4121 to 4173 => 1.10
